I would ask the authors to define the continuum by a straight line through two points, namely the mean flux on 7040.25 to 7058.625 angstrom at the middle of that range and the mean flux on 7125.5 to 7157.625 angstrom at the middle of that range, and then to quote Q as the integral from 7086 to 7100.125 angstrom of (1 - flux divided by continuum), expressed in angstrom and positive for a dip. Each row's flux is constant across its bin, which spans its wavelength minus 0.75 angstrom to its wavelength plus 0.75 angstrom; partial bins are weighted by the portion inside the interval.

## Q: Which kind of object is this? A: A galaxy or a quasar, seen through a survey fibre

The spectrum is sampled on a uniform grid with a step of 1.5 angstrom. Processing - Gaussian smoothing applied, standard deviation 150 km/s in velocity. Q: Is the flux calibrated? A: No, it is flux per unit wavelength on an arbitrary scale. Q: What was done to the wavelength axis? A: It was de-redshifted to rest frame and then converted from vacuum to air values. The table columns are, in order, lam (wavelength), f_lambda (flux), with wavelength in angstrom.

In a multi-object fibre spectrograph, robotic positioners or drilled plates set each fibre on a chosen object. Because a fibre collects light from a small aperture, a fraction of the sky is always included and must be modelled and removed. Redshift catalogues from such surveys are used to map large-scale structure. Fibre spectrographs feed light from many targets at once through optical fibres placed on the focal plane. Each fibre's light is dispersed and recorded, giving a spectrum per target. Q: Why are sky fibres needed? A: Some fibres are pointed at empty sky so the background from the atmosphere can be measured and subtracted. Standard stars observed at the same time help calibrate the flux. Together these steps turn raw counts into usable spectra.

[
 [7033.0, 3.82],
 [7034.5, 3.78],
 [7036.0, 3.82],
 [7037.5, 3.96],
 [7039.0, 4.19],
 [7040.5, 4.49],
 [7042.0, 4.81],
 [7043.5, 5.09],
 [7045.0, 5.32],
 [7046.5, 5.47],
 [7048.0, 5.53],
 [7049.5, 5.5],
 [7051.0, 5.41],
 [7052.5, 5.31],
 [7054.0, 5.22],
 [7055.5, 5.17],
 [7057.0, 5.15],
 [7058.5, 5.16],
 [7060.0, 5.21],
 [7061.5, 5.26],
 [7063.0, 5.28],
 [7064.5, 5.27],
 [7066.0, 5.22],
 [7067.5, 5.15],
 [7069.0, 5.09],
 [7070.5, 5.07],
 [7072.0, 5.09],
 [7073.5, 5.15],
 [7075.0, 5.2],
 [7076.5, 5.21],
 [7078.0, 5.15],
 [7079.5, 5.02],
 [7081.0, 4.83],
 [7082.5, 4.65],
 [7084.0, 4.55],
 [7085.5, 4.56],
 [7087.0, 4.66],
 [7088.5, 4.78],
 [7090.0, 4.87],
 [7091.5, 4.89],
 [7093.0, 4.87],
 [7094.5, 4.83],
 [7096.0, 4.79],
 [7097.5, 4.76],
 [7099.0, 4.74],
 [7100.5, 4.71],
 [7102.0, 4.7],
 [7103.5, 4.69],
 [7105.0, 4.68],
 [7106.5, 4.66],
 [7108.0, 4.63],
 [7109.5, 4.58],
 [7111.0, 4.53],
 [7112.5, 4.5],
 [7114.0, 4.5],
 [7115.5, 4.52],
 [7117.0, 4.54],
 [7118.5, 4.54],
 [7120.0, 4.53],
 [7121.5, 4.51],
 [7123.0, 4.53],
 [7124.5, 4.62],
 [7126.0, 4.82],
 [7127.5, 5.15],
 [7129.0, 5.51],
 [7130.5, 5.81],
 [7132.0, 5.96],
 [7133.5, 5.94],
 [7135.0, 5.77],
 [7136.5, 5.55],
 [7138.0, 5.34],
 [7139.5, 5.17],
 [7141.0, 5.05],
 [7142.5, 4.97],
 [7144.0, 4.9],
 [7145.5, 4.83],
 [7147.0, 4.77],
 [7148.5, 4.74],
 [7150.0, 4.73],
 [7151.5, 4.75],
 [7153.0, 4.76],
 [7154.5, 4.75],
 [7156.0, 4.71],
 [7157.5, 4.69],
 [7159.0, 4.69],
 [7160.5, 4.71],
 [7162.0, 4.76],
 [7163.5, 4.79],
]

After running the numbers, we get 1.1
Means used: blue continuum 5.22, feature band 4.79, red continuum 5.13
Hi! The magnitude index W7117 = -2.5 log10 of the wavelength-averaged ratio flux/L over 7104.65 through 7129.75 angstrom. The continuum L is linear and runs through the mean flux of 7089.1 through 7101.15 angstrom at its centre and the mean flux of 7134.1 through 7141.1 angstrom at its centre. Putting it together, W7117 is 0.10 mag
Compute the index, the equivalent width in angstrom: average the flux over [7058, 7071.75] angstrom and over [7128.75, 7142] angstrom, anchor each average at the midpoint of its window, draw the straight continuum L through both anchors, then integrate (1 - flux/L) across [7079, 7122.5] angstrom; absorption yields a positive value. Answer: 5.7 angstrom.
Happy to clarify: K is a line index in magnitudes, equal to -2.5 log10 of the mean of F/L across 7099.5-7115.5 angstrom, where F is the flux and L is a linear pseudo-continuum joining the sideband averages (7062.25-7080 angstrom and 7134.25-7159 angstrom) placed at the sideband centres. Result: 0.10 mag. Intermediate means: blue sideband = 5.16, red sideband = 4.96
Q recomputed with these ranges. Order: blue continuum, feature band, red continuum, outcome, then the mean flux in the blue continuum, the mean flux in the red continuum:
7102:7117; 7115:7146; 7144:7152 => -2.6 angstrom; 4.59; 4.78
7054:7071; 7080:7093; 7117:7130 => 0.7 angstrom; 5.19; 4.78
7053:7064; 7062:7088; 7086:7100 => 0.0 angstrom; 5.21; 4.79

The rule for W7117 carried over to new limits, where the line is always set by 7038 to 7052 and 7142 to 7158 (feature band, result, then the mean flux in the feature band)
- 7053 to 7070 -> -0.04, 5.2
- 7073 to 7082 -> -0.02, 5.08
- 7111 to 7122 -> 0.08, 4.52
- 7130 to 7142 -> -0.15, 5.56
